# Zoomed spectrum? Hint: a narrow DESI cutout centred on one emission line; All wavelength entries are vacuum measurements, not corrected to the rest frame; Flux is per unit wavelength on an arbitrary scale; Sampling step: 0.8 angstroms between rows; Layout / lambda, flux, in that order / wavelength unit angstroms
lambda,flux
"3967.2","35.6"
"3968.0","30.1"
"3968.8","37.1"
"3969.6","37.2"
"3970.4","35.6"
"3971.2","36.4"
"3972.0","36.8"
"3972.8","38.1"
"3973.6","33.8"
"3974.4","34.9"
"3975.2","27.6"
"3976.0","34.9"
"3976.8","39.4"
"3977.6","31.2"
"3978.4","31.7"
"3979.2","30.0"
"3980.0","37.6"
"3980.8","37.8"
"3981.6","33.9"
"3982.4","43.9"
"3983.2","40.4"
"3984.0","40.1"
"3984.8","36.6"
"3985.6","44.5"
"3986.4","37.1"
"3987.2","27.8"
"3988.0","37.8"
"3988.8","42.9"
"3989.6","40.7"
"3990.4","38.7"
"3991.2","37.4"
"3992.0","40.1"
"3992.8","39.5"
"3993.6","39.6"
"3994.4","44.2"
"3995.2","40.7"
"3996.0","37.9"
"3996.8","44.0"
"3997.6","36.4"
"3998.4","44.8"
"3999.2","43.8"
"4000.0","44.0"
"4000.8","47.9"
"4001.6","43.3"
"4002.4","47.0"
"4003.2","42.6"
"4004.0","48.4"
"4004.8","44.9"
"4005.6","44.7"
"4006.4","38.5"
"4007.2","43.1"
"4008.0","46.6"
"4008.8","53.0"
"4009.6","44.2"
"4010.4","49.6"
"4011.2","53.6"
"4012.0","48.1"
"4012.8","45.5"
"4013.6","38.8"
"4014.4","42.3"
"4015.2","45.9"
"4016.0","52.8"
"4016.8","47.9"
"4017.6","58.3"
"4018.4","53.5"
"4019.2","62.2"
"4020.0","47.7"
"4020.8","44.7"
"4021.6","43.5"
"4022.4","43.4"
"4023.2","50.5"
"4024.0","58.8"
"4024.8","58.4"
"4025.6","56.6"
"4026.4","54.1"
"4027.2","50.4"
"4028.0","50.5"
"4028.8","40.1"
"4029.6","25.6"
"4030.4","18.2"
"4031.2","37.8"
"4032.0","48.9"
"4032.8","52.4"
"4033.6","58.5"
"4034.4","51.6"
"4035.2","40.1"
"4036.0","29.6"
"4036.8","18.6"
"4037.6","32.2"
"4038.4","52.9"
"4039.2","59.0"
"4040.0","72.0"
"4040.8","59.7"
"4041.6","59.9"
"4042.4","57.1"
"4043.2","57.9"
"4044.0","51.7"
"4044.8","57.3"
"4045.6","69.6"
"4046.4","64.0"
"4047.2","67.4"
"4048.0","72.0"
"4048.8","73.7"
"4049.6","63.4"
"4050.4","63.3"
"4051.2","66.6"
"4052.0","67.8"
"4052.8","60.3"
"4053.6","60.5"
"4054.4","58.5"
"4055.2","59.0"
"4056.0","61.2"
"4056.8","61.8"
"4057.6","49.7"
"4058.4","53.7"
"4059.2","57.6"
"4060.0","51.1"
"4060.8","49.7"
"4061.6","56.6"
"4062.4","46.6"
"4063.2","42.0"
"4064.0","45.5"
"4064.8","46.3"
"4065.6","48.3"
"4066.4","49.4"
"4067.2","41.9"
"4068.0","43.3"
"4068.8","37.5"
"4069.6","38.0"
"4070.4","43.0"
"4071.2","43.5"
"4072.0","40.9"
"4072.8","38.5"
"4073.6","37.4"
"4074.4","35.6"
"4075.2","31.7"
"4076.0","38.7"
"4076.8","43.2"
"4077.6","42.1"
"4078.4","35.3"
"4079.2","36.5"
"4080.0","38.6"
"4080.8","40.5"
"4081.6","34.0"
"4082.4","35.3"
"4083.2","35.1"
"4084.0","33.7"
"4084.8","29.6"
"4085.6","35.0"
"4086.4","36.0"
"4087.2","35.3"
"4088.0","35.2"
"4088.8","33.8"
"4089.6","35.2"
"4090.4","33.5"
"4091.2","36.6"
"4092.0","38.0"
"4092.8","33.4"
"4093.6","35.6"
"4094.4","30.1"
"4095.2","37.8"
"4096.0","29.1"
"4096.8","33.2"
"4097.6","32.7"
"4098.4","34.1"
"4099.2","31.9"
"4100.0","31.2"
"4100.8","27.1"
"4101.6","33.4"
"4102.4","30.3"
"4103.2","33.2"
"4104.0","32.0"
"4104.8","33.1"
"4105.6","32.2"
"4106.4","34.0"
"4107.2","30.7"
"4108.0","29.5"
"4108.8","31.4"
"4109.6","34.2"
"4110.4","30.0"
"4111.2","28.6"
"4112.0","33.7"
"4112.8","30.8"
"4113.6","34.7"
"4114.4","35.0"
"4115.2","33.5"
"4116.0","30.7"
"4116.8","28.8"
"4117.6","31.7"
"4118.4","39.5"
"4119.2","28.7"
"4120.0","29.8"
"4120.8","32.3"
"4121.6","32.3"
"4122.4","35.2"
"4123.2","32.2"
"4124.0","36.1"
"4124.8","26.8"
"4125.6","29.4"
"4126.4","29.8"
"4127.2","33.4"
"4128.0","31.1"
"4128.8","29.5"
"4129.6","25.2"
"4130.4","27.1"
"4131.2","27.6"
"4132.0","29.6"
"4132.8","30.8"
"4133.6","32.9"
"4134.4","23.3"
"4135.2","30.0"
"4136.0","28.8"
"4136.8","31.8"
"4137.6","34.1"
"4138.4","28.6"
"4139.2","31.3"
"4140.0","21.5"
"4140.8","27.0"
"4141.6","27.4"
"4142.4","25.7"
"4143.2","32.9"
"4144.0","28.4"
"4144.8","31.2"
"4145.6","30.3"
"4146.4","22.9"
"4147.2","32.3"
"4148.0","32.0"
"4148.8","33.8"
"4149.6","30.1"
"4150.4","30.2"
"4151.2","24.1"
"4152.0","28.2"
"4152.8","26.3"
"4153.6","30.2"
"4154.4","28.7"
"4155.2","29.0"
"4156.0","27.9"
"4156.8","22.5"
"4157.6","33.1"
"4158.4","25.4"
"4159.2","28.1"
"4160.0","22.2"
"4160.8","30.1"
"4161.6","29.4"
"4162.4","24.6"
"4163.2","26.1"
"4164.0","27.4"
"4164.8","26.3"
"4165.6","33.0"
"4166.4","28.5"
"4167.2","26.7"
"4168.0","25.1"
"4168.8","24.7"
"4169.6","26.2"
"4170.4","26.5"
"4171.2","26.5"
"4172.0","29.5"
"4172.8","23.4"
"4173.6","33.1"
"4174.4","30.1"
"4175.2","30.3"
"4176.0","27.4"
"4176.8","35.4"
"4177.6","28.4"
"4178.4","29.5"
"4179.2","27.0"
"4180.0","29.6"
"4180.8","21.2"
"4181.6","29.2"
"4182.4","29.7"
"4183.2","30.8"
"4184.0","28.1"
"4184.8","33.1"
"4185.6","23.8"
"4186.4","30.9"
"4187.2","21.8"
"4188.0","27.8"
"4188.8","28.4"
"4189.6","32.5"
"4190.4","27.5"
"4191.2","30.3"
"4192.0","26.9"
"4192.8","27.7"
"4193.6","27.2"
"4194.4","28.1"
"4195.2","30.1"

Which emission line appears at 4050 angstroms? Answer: C IV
